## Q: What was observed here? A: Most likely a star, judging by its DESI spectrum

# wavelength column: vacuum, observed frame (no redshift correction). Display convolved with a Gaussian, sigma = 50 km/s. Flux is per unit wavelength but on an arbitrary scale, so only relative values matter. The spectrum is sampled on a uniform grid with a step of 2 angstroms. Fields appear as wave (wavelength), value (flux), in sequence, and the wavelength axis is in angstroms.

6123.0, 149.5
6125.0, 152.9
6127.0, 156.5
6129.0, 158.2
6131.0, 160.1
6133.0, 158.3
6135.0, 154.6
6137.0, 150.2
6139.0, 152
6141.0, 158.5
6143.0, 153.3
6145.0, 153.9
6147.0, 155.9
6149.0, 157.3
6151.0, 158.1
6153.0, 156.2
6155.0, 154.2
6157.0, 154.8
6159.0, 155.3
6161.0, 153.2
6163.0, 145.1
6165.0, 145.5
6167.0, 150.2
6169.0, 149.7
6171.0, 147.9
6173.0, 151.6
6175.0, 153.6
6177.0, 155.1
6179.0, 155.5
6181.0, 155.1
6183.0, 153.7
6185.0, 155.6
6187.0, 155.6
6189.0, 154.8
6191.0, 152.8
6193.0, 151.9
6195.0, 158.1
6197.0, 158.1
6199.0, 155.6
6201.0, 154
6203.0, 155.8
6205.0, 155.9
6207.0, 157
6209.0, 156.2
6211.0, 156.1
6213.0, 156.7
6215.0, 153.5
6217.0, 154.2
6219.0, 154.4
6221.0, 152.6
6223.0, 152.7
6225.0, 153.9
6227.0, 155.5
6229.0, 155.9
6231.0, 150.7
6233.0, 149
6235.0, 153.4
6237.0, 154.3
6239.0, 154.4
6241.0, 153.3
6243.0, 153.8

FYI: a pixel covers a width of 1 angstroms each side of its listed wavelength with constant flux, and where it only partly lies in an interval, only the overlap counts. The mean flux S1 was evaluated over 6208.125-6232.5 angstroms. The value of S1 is 154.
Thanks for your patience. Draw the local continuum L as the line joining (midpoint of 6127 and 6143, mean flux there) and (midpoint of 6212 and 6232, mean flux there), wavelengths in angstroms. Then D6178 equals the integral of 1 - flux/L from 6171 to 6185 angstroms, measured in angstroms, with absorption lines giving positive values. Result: 0.1 angstroms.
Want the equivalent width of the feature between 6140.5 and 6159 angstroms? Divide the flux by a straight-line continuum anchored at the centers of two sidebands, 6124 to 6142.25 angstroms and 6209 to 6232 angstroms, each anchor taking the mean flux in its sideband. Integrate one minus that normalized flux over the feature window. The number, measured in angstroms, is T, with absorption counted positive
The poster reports -0.04 angstroms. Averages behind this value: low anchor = 156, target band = 156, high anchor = 154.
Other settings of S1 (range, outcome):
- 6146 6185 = 153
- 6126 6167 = 154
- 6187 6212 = 156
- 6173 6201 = 155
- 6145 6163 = 155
